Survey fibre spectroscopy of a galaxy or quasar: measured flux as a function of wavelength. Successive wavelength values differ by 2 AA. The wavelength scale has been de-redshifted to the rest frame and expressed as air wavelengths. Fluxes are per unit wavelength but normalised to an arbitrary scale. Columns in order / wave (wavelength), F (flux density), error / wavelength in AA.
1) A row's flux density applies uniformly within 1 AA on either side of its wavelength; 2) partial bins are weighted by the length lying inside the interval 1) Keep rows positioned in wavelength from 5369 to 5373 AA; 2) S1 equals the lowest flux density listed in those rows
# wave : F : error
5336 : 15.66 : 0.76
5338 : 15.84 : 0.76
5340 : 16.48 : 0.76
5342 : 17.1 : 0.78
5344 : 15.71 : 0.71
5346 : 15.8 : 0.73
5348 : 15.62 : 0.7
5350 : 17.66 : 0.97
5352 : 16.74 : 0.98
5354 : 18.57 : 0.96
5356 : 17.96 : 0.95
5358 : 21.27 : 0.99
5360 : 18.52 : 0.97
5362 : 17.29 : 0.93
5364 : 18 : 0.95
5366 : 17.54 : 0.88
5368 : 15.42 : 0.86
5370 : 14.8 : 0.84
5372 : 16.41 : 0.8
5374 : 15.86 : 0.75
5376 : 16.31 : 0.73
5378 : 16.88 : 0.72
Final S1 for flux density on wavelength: 14.8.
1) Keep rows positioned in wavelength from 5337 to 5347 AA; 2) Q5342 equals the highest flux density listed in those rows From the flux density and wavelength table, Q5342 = 17.1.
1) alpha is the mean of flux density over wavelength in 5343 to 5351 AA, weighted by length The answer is 16.2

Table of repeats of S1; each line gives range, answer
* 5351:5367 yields 16.74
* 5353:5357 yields 17.96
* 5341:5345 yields 15.71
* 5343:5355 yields 15.62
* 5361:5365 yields 17.29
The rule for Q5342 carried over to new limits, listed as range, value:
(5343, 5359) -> 21.27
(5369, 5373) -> 16.41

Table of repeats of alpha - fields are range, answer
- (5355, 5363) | 18.8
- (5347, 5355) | 17.1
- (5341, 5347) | 16.2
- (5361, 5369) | 17.1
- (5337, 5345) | 16.3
